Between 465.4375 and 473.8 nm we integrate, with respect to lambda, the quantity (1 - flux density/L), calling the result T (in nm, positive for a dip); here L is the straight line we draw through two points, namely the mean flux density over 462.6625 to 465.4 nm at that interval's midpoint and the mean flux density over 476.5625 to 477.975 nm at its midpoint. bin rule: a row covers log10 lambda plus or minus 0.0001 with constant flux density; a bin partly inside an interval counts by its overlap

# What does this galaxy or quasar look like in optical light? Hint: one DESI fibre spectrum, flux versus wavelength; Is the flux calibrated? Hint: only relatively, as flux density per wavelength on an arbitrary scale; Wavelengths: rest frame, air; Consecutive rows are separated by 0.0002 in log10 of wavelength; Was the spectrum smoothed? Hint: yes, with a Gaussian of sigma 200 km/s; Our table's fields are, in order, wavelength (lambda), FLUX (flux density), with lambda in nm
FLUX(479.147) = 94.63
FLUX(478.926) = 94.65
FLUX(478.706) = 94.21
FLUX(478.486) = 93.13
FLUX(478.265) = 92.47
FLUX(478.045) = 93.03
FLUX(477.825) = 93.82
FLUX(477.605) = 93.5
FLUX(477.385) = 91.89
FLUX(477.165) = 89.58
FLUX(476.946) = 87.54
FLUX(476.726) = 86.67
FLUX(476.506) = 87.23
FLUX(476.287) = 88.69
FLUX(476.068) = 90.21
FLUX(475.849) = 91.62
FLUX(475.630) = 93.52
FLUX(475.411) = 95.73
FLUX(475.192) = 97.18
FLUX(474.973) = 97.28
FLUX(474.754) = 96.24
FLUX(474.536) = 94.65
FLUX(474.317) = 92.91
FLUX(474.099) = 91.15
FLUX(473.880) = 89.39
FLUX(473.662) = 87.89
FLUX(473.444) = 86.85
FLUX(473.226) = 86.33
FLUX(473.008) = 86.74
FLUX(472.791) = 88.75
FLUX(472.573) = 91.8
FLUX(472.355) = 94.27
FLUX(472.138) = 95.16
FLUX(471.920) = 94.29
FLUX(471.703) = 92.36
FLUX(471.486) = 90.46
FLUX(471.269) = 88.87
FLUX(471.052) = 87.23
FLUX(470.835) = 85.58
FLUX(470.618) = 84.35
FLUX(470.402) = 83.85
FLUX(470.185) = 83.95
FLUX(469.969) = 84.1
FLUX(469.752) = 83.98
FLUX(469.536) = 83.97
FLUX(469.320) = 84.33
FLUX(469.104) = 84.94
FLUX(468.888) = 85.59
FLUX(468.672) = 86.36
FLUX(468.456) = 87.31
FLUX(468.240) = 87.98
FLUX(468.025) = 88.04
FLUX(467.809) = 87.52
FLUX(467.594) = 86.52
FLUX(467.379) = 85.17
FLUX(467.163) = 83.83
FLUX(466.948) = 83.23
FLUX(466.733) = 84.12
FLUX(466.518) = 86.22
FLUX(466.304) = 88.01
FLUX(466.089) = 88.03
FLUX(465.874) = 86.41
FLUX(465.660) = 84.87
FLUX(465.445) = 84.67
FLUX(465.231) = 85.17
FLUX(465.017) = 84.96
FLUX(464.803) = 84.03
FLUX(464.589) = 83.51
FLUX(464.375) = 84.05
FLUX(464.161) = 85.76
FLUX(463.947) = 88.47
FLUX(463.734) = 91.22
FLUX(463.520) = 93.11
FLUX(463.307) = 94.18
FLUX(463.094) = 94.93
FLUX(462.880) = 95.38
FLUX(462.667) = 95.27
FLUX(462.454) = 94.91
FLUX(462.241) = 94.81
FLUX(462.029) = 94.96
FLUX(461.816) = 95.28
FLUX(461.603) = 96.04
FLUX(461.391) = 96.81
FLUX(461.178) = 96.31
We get 0.23 nm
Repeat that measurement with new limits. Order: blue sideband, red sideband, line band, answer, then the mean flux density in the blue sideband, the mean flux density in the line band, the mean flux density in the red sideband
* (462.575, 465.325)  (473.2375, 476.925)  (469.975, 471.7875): 0.08 nm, 89.2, 86.9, 91.4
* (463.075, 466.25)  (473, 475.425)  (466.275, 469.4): 0.10 nm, 87.4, 85.9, 91.9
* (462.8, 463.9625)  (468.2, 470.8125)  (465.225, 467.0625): 0.08 nm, 93.2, 85.7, 85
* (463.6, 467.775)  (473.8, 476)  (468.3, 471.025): 0.13 nm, 85.8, 85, 93.9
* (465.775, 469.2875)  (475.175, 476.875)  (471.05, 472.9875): -0.06 nm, 86.1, 91.5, 90.9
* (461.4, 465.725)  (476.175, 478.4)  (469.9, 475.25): 0.02 nm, 90.5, 90.1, 90.5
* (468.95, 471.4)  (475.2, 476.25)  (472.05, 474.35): -0.02 nm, 85.1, 90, 93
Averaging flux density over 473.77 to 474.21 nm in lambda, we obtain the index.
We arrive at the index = 90.2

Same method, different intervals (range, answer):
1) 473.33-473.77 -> 87.4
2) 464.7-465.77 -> 84.8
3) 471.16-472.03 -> 91.5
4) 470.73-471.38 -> 87.2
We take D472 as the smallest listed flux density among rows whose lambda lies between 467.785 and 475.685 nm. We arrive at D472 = 83.85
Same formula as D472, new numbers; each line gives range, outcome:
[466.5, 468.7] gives 83.23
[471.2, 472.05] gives 88.87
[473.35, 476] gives 86.85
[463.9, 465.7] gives 83.51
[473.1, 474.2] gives 86.33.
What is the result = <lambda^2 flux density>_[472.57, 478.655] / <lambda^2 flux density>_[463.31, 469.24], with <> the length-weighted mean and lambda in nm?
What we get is 1.10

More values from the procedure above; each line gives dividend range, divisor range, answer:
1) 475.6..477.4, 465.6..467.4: 1.09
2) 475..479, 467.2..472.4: 1.09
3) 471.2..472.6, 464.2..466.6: 1.11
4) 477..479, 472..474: 1.06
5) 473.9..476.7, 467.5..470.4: 1.11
